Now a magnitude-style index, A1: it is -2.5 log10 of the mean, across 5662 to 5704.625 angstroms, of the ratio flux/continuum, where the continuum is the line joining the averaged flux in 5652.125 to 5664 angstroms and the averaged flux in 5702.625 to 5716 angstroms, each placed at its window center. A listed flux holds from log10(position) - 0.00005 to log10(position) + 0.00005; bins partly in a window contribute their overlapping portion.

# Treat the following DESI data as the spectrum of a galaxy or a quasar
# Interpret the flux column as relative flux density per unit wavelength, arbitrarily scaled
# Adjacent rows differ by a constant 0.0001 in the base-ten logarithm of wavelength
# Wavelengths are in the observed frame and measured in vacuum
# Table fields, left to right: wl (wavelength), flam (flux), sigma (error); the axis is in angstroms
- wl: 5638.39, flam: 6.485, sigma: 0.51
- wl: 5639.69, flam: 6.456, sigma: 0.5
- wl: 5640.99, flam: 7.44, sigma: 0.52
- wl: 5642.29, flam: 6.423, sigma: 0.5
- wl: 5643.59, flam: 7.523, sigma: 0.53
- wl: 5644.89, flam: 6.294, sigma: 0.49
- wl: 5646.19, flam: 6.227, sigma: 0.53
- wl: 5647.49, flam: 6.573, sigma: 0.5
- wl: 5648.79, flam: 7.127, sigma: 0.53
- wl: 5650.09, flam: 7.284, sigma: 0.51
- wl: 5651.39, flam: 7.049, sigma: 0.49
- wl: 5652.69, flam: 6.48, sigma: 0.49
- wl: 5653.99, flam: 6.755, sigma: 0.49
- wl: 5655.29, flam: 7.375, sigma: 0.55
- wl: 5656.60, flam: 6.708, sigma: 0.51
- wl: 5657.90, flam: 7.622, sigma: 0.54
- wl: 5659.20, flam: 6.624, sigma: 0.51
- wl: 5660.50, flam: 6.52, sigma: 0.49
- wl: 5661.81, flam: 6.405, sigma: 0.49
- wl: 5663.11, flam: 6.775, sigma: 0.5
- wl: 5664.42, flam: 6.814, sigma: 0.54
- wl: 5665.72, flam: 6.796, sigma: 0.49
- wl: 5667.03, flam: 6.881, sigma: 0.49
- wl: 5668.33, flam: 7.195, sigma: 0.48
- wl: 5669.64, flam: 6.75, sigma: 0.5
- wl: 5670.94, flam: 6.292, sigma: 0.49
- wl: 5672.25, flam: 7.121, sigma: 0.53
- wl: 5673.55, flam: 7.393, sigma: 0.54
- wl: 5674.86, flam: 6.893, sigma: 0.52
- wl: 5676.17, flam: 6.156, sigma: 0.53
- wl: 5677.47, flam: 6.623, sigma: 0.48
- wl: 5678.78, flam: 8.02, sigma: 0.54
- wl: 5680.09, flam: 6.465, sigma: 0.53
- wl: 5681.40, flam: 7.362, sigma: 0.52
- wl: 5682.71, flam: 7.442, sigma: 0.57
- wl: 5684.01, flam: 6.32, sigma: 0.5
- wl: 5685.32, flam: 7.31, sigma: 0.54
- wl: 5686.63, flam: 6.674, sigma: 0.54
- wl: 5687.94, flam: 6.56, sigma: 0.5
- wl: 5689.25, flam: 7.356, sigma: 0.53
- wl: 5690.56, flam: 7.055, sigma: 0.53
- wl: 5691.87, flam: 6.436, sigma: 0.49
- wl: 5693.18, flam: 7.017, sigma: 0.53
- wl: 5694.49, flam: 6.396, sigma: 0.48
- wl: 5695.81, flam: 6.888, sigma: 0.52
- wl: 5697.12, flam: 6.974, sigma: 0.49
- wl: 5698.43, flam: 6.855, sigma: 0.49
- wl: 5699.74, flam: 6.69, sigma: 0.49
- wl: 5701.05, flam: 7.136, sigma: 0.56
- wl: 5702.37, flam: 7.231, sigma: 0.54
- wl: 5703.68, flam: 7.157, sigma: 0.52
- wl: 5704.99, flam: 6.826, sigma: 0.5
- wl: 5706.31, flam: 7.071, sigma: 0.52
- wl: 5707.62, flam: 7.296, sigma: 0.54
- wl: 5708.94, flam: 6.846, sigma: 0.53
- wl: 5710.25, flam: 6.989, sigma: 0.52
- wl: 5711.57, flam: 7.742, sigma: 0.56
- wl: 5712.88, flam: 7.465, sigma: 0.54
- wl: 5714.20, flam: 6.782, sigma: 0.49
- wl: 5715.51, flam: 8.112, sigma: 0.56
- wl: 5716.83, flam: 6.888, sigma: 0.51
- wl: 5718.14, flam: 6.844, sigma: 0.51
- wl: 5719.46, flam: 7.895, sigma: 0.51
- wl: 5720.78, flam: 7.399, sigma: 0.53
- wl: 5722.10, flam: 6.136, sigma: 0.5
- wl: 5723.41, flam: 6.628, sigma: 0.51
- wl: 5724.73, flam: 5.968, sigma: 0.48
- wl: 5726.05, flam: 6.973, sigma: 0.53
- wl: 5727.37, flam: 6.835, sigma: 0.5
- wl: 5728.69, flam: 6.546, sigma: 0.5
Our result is 0.02 mag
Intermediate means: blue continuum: 6.81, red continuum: 7.22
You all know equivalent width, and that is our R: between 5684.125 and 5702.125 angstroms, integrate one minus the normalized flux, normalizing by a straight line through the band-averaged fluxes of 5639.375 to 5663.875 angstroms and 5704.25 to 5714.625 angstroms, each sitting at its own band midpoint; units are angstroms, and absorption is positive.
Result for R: 0.5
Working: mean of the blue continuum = 6.83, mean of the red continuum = 7.13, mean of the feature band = 6.86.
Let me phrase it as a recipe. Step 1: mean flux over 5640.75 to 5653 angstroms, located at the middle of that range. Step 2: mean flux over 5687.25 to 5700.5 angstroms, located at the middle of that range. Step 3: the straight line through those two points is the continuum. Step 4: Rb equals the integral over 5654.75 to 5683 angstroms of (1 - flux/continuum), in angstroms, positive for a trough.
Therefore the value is -0.3 angstroms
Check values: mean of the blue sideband 6.83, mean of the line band 6.91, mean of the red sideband 6.83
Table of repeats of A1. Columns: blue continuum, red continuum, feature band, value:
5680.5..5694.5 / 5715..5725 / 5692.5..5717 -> -0.017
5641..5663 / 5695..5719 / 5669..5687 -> 0.006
